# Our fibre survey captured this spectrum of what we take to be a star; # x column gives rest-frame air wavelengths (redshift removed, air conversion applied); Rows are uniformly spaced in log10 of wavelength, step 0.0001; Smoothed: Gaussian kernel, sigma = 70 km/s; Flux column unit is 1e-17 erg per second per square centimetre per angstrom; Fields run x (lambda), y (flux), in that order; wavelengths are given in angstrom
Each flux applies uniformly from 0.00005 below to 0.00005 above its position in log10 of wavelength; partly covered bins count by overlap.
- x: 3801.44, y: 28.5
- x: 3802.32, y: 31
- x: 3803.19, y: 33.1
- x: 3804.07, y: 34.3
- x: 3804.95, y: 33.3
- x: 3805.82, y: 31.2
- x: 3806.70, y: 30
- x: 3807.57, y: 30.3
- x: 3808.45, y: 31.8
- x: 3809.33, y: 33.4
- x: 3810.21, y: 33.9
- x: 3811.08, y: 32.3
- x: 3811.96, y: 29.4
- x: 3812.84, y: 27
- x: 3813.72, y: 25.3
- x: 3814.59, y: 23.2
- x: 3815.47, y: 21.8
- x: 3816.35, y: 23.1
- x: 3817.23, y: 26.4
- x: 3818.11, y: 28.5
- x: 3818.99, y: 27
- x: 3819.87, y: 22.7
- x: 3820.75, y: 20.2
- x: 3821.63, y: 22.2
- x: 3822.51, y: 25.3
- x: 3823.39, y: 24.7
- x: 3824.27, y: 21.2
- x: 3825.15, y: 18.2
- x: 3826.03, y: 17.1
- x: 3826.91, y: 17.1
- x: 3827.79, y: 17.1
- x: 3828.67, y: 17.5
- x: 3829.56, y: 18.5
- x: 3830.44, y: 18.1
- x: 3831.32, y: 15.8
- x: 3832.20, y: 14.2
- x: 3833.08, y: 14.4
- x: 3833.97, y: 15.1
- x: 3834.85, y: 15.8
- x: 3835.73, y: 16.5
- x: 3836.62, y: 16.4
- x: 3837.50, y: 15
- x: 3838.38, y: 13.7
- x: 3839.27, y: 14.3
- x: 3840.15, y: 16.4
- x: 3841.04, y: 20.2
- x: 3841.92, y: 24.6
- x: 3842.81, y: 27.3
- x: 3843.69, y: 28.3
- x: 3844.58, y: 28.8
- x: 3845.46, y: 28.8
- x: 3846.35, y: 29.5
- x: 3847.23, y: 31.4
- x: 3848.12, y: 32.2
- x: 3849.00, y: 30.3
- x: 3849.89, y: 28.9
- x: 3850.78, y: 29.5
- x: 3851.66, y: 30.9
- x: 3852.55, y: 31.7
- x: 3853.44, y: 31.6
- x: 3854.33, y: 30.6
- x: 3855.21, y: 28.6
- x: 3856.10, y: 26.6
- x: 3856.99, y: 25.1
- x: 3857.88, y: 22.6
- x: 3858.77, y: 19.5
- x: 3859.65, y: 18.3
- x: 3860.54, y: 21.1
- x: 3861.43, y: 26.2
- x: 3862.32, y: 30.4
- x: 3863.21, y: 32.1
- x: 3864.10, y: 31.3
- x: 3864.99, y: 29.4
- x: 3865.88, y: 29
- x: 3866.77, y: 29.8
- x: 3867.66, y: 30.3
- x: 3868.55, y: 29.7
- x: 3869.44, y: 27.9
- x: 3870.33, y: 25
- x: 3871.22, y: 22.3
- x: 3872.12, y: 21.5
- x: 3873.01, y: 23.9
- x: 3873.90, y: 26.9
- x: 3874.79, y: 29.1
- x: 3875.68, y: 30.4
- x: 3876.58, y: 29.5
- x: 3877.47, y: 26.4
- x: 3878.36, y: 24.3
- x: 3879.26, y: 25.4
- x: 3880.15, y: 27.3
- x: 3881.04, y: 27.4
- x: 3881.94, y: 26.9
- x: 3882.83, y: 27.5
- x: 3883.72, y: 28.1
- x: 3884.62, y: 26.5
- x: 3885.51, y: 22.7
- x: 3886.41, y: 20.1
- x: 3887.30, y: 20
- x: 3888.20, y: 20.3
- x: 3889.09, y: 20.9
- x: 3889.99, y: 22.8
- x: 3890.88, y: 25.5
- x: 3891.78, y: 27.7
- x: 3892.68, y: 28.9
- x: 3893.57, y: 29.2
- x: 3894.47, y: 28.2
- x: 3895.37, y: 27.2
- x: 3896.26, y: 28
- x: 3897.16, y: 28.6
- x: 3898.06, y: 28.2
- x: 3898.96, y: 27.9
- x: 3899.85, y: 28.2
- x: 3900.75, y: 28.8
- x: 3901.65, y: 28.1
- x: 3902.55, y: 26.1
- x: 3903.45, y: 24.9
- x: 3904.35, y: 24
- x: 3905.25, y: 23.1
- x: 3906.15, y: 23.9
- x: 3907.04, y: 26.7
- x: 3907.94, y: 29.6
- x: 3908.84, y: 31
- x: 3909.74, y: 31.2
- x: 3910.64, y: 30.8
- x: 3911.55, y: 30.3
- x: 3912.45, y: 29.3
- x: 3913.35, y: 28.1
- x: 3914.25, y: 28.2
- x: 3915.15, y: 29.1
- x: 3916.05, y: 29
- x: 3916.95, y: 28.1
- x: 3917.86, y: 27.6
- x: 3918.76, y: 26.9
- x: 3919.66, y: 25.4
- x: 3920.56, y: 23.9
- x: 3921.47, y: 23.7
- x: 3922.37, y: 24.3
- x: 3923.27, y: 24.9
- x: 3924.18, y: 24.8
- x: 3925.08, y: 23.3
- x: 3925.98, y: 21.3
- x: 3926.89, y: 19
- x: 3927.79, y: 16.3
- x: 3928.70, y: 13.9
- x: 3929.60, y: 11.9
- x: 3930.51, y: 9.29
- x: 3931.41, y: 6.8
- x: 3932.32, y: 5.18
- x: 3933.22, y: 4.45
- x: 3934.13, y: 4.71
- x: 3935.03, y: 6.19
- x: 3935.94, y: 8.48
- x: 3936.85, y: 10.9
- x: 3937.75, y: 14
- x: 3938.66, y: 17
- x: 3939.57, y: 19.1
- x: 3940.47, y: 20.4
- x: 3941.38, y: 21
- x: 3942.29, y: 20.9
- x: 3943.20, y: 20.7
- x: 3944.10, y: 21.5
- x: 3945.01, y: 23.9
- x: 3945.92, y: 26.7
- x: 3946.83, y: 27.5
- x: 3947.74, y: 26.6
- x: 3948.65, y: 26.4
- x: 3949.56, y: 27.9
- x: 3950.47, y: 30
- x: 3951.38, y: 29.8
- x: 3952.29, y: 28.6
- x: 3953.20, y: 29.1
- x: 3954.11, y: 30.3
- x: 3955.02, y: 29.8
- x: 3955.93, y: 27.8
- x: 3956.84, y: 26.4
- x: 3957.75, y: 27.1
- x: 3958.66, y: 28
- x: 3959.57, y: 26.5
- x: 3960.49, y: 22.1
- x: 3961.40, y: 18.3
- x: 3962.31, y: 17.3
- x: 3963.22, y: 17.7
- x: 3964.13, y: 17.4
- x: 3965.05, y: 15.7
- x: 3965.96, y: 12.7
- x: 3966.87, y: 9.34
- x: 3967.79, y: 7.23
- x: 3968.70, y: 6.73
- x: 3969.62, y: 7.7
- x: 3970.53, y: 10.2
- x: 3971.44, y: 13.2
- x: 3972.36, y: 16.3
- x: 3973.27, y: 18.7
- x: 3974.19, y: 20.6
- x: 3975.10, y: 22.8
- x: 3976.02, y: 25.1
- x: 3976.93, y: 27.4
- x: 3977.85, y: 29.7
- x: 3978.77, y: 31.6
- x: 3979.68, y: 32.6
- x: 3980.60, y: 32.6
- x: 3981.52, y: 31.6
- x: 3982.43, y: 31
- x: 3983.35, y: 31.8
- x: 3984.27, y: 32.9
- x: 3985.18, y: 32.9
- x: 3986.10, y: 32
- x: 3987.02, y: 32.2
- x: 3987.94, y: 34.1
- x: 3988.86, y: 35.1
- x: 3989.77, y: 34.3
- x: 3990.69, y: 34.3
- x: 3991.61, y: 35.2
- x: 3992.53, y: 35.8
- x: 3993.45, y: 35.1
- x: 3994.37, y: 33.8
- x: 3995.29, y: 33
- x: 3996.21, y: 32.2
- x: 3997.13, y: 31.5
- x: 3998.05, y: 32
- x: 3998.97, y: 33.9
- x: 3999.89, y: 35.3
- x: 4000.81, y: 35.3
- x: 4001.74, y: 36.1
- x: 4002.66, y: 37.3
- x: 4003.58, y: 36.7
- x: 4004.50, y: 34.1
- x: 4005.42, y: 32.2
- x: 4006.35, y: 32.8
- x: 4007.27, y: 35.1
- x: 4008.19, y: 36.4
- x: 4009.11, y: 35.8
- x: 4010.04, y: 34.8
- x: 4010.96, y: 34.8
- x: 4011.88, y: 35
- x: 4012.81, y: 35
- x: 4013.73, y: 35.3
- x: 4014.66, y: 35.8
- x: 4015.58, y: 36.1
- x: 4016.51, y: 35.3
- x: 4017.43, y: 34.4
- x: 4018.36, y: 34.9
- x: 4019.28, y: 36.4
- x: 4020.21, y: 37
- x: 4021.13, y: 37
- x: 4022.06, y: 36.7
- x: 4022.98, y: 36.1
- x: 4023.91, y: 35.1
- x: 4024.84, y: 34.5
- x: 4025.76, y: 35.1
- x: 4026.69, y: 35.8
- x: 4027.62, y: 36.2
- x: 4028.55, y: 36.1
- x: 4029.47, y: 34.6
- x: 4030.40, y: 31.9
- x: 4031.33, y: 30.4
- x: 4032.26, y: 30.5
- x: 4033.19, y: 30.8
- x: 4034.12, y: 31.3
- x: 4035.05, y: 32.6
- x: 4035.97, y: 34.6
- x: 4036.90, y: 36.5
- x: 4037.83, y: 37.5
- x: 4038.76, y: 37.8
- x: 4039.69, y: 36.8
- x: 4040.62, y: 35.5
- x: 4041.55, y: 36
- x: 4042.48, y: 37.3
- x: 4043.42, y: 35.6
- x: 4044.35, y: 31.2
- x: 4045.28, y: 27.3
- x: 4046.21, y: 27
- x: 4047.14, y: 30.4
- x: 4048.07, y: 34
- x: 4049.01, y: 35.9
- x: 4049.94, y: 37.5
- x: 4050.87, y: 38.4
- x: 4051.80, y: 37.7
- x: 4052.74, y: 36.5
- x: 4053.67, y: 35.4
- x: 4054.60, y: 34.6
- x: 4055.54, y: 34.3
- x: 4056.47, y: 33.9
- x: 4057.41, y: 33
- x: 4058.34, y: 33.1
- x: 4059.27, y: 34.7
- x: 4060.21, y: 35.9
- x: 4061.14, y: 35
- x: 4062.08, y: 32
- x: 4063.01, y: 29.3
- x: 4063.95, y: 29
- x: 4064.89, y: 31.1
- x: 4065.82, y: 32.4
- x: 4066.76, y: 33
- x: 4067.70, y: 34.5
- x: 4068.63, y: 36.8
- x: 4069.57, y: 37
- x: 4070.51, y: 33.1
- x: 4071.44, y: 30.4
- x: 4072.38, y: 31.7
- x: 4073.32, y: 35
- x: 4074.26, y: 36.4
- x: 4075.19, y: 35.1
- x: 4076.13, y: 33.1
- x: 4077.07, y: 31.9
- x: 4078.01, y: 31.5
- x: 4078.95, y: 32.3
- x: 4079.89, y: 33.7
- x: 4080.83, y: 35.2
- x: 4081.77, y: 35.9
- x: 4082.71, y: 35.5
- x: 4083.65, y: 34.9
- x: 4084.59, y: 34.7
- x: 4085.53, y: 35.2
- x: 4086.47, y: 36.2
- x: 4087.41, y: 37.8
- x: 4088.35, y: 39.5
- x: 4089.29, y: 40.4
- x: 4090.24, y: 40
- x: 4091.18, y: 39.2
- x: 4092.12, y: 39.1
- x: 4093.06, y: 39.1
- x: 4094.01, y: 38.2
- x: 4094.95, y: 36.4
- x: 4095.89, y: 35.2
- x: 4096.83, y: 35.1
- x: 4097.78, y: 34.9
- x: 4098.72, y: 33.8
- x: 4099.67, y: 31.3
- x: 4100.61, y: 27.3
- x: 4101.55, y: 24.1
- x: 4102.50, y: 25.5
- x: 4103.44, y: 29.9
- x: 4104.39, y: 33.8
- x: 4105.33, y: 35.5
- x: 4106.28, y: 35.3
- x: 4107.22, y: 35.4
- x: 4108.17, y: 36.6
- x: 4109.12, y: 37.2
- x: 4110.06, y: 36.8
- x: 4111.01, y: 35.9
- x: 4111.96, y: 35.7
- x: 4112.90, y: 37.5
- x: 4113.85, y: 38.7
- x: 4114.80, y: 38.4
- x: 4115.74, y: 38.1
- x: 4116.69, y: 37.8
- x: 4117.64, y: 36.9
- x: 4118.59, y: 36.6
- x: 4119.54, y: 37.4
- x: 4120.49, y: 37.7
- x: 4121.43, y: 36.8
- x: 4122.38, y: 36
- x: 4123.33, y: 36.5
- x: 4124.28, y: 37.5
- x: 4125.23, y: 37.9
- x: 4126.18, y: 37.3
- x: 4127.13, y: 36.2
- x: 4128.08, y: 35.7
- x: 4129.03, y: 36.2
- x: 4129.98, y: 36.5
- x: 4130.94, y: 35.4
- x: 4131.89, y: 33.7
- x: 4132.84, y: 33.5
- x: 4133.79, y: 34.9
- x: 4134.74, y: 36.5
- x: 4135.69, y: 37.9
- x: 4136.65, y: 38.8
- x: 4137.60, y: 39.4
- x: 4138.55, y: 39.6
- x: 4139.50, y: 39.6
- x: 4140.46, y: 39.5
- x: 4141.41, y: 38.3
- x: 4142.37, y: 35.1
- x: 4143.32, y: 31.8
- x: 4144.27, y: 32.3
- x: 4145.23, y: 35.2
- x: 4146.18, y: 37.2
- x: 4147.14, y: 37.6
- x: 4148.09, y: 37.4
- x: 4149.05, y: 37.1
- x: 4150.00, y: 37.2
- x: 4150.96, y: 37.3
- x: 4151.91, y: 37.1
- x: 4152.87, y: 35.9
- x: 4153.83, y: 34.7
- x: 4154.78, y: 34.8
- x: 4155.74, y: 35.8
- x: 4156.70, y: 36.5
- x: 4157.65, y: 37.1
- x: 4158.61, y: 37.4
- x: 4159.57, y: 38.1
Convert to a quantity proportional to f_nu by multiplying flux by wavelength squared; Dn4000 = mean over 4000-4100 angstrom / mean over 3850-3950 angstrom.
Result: 1.54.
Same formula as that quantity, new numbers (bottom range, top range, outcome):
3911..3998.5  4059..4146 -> 1.61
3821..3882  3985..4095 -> 1.57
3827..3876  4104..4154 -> 1.73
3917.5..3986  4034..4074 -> 1.69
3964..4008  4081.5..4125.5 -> 1.35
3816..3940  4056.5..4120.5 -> 1.64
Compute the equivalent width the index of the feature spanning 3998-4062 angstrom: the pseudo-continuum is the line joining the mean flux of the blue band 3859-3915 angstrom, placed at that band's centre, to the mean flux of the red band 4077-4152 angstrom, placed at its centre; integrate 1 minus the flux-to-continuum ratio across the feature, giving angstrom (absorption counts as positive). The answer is -4.3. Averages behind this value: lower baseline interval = 26.8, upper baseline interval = 35.9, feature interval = 34.7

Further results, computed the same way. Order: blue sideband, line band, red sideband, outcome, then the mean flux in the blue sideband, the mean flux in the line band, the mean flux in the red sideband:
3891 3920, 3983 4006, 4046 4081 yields -2.0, 27.9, 34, 33.8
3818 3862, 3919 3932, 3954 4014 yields 3.4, 22.7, 19.2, 28.1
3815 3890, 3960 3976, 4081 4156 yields 7.7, 24.2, 15.2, 36.1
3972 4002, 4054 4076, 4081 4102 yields 0.6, 31.2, 33.5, 35.6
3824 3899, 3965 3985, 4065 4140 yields 5.6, 24.6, 21.5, 35.5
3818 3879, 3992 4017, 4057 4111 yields -3.1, 24.1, 34.7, 34.3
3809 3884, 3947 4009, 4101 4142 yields 5.5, 24.7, 27.6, 36.1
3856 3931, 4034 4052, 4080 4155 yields -1.1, 25.7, 34.6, 36.1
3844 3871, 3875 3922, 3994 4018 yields 5.0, 28.2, 26.8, 34.6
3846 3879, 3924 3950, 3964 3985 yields 6.9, 27.6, 17.2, 21.3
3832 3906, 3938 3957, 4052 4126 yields 2.5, 25.5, 25.2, 35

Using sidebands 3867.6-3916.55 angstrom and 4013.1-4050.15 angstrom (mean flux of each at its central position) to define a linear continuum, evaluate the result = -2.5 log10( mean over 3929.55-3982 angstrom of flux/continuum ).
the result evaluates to 0.451 mag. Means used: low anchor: 26.8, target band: 20.1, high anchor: 34.5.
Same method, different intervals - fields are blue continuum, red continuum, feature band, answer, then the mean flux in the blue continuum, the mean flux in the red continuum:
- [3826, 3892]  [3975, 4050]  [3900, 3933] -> 0.17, 24.4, 33.9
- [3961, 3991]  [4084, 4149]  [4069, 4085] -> -0.05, 23.4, 36.1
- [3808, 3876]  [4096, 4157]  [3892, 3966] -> 0.20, 24.6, 35.8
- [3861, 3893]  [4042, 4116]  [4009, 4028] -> -0.11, 26.5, 34.5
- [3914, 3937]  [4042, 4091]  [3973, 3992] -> -0.22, 18.4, 34.3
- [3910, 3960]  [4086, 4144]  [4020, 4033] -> -0.18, 22.3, 36.1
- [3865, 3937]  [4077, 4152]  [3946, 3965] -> 0.06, 24.1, 35.9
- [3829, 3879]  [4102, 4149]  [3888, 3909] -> 0.00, 24.7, 36.3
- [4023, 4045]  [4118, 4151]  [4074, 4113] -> 0.03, 34.5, 36.7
